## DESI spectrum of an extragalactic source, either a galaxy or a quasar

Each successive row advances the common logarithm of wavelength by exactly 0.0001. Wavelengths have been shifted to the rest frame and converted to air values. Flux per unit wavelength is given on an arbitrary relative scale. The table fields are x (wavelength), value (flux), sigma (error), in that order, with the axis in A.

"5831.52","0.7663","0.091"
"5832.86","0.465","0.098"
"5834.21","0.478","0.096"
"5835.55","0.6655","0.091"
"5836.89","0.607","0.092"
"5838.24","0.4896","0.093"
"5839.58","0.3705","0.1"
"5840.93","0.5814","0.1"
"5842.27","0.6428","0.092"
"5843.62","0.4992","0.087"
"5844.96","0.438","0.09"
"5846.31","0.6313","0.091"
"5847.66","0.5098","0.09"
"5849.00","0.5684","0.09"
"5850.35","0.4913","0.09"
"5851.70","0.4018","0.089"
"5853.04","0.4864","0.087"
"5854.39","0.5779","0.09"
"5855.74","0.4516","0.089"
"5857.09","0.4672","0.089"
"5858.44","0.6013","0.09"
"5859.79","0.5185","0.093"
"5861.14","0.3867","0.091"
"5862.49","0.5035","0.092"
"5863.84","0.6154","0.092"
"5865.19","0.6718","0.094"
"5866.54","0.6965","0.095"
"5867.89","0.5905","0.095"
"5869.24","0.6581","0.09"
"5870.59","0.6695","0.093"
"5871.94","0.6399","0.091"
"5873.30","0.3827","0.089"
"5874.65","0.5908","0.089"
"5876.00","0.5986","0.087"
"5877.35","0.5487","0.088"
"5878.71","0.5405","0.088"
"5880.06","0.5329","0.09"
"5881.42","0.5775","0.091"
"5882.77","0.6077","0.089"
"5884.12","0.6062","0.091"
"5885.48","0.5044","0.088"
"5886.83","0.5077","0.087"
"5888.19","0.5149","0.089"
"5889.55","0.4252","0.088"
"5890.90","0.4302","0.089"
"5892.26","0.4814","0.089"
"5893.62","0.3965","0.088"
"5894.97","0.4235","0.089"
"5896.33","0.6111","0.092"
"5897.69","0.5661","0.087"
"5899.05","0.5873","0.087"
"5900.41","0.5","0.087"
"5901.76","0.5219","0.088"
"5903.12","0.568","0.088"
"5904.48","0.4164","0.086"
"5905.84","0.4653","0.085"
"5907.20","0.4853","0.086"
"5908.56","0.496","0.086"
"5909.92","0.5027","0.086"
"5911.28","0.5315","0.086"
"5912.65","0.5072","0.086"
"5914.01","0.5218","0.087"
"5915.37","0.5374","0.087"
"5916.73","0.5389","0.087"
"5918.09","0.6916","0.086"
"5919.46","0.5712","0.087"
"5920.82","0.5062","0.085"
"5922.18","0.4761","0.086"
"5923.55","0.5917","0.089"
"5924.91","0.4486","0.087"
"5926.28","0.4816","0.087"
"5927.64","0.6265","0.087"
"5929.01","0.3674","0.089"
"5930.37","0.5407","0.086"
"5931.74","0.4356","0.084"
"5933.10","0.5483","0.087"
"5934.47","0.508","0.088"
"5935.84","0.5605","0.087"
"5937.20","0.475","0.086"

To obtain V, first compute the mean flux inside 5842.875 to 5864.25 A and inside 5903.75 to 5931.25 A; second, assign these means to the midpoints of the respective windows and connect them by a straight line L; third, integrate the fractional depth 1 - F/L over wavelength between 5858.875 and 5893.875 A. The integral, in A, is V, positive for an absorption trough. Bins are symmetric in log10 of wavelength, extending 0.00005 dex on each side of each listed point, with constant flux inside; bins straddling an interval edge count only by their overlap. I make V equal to -2.6 A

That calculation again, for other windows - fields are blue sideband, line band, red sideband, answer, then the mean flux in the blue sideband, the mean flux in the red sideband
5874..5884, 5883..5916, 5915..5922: 3.6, 0.573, 0.564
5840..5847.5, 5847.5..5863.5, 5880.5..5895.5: 1.1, 0.548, 0.499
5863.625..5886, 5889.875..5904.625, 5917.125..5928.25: 1.8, 0.59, 0.548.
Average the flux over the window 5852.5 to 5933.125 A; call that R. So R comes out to 0.531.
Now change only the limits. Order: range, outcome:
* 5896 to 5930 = 0.524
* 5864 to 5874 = 0.616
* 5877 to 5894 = 0.514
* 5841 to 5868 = 0.537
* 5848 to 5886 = 0.553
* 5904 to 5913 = 0.487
